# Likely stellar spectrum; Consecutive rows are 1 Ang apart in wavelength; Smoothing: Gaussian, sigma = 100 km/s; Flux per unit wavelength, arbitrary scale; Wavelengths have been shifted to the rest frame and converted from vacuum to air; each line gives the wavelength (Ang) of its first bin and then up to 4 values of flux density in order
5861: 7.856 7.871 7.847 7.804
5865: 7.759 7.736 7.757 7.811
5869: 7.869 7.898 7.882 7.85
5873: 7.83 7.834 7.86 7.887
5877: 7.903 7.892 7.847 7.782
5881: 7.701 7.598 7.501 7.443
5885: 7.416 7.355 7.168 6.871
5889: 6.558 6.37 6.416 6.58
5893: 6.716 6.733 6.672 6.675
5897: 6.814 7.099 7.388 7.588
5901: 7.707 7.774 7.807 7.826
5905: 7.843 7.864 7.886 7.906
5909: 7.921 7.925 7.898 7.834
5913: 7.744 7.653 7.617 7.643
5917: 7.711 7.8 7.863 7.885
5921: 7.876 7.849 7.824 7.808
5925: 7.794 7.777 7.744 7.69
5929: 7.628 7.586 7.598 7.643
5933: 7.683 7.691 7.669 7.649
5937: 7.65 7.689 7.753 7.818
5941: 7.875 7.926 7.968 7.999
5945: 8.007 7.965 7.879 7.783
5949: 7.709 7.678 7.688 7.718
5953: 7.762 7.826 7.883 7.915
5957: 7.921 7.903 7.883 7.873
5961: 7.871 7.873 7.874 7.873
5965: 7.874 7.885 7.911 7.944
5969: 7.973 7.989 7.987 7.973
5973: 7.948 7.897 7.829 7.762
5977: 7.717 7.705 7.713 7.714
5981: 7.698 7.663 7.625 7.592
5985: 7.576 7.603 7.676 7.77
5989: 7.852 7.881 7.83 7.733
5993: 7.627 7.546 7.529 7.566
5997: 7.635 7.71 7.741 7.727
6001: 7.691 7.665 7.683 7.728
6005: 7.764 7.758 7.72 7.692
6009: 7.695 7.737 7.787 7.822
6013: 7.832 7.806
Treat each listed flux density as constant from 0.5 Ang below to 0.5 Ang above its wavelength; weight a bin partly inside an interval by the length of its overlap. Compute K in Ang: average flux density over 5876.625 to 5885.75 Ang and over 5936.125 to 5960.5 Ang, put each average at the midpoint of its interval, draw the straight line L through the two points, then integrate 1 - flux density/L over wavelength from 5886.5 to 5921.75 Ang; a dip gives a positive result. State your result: 1.4 Ang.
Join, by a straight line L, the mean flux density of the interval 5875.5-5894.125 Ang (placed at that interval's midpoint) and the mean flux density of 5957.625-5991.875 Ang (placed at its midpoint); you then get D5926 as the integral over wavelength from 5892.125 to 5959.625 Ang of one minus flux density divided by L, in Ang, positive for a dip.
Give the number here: -1.6 Ang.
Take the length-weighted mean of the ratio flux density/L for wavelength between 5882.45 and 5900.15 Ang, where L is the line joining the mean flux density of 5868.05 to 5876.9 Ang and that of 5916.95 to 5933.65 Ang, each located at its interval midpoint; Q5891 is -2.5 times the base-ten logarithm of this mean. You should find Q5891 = 0.128 mag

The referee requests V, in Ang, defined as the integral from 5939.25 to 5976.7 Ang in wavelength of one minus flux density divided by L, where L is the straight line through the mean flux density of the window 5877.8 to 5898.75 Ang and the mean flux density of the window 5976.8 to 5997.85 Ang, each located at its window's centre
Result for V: -1.8 Ang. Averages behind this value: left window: 7.1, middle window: 7.88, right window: 7.68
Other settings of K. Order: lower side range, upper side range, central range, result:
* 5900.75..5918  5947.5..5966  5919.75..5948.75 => 0.1 Ang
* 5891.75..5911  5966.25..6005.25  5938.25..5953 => -0.5 Ang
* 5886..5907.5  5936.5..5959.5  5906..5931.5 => -1.1 Ang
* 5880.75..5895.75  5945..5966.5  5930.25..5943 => -0.2 Ang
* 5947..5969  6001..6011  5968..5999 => 0.1 Ang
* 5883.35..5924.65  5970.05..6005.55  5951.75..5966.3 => -0.4 Ang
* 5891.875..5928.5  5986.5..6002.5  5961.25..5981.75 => -0.5 Ang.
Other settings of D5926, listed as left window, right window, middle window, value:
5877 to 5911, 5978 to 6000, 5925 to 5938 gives -0.31 Ang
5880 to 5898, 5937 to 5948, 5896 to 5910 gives -0.76 Ang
